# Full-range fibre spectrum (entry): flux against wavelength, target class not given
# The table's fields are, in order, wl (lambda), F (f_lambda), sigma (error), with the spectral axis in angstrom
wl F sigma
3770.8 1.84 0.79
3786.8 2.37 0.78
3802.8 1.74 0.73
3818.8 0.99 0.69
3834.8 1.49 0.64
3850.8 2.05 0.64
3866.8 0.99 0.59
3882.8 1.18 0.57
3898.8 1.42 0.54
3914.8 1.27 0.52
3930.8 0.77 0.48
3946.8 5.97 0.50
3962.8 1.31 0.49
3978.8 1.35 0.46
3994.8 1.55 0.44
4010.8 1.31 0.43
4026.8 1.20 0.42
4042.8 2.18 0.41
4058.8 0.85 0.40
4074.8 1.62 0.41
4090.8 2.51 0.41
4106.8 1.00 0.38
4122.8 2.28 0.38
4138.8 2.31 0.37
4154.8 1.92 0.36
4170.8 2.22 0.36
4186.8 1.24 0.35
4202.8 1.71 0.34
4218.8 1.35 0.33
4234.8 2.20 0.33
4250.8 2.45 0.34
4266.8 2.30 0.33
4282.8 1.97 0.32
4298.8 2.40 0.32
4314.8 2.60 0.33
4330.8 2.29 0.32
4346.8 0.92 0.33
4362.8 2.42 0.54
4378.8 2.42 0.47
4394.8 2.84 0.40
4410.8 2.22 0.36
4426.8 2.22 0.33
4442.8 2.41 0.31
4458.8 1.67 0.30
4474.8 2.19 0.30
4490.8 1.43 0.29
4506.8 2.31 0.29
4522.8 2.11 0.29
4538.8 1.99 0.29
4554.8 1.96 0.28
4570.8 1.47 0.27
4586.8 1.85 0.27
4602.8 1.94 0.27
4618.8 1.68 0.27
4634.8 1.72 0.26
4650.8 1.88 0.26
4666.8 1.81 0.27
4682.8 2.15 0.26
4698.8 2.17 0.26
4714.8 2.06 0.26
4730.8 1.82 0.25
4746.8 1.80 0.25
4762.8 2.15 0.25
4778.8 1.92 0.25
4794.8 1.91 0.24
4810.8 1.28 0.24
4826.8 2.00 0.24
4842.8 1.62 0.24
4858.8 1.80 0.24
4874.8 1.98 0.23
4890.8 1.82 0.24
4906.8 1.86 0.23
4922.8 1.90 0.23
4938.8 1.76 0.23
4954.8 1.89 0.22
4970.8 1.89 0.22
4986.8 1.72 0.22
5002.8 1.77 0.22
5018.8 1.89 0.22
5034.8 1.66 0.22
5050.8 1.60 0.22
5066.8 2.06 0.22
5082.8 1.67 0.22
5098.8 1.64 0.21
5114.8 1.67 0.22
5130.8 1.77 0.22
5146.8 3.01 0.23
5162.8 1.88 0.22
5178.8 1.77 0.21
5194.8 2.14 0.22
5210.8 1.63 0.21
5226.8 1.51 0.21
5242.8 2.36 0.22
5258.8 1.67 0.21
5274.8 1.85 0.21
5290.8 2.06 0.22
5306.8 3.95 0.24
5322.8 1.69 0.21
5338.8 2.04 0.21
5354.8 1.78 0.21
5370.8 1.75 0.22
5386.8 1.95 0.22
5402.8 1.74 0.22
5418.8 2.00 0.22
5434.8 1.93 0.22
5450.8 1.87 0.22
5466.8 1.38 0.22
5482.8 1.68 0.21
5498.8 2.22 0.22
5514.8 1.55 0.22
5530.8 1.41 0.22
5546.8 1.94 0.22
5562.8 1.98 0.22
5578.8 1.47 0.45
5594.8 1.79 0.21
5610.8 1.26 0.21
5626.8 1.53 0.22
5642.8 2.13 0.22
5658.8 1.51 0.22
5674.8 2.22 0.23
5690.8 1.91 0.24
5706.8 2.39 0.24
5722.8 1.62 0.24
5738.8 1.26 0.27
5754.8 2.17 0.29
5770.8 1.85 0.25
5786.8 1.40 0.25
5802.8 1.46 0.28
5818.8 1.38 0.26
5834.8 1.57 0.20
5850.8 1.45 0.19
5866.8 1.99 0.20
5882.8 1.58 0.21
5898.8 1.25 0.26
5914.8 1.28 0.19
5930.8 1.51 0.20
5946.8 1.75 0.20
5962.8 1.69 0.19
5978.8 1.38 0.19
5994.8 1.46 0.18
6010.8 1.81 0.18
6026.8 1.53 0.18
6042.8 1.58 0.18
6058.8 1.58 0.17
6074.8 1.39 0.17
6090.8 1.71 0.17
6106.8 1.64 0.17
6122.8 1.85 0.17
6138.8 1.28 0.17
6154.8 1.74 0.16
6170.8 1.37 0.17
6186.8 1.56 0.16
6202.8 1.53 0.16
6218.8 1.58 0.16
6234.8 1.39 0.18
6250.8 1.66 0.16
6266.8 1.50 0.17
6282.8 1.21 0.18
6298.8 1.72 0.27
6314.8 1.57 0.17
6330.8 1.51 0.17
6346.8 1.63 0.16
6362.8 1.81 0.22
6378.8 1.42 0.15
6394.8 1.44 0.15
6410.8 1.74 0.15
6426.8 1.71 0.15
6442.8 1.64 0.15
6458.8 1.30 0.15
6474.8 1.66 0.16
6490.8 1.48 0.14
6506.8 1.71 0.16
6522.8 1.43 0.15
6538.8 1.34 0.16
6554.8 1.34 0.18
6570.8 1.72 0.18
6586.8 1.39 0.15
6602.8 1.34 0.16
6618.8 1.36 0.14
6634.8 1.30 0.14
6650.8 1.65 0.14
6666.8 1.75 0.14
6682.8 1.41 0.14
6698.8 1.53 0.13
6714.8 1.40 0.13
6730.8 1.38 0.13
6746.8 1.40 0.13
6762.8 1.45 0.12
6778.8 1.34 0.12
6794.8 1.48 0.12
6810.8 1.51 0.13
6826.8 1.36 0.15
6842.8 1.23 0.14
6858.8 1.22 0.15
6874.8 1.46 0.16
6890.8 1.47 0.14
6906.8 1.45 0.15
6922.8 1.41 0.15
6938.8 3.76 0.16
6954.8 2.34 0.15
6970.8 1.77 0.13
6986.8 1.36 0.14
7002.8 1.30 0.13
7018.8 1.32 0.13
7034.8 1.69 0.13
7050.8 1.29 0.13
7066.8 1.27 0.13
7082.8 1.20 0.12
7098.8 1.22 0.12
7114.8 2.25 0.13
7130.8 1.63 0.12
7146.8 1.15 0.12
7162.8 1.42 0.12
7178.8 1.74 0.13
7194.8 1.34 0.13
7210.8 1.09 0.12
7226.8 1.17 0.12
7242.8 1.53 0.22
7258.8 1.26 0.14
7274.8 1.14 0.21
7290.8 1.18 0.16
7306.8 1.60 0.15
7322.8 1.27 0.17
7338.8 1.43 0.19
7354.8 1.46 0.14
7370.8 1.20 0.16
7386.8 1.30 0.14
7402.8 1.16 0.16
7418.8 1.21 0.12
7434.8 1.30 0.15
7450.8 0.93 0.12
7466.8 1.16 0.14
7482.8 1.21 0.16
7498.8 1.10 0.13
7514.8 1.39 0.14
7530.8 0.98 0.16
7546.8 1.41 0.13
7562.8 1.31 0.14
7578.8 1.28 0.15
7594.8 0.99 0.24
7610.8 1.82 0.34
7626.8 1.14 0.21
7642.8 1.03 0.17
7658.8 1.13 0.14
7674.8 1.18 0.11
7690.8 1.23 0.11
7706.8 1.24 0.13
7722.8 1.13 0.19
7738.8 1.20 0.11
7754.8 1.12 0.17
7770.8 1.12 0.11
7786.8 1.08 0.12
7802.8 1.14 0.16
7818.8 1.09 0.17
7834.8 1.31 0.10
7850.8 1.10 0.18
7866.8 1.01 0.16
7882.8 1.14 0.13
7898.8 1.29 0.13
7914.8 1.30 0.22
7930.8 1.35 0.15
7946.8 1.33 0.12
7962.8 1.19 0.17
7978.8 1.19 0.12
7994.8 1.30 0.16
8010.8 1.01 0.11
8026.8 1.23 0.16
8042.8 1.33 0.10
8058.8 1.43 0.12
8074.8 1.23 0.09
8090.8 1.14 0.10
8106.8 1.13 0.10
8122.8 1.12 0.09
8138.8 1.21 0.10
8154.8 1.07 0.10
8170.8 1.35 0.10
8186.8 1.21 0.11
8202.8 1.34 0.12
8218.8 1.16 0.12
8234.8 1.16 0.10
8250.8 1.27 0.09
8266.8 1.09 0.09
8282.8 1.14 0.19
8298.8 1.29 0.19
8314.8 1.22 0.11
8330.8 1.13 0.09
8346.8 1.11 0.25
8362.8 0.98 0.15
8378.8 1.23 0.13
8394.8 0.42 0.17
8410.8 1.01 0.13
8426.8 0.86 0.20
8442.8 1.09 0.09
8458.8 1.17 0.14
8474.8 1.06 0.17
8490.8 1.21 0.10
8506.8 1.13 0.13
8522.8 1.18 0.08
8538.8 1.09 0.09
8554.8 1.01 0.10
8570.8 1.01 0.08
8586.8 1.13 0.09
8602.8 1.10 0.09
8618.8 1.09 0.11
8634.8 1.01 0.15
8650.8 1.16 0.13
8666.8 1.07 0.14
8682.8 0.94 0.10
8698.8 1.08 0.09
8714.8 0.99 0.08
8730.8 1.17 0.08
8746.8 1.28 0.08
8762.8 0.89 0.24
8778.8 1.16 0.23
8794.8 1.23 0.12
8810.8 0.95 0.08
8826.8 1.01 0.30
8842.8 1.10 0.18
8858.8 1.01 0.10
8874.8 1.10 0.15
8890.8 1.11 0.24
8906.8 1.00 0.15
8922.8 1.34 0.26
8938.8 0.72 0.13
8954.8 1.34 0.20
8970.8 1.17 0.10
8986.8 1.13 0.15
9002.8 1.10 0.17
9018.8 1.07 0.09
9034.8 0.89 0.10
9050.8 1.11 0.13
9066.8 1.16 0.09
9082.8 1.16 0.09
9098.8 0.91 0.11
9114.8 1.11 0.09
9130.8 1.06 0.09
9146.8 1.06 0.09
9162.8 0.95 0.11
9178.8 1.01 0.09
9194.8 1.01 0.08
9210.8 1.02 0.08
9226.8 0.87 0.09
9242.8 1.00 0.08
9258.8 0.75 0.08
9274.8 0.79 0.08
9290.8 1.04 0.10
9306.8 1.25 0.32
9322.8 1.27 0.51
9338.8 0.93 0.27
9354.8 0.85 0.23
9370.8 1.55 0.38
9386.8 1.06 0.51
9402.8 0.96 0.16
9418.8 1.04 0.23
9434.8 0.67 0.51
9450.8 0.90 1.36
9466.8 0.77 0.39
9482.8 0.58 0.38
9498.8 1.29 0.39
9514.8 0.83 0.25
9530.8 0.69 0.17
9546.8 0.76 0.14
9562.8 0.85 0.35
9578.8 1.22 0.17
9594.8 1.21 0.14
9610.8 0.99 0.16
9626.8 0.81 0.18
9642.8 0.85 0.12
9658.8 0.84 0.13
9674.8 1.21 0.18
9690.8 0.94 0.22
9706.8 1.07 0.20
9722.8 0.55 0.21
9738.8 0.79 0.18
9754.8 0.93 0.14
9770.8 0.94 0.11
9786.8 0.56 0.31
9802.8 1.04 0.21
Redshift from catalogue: 0.058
